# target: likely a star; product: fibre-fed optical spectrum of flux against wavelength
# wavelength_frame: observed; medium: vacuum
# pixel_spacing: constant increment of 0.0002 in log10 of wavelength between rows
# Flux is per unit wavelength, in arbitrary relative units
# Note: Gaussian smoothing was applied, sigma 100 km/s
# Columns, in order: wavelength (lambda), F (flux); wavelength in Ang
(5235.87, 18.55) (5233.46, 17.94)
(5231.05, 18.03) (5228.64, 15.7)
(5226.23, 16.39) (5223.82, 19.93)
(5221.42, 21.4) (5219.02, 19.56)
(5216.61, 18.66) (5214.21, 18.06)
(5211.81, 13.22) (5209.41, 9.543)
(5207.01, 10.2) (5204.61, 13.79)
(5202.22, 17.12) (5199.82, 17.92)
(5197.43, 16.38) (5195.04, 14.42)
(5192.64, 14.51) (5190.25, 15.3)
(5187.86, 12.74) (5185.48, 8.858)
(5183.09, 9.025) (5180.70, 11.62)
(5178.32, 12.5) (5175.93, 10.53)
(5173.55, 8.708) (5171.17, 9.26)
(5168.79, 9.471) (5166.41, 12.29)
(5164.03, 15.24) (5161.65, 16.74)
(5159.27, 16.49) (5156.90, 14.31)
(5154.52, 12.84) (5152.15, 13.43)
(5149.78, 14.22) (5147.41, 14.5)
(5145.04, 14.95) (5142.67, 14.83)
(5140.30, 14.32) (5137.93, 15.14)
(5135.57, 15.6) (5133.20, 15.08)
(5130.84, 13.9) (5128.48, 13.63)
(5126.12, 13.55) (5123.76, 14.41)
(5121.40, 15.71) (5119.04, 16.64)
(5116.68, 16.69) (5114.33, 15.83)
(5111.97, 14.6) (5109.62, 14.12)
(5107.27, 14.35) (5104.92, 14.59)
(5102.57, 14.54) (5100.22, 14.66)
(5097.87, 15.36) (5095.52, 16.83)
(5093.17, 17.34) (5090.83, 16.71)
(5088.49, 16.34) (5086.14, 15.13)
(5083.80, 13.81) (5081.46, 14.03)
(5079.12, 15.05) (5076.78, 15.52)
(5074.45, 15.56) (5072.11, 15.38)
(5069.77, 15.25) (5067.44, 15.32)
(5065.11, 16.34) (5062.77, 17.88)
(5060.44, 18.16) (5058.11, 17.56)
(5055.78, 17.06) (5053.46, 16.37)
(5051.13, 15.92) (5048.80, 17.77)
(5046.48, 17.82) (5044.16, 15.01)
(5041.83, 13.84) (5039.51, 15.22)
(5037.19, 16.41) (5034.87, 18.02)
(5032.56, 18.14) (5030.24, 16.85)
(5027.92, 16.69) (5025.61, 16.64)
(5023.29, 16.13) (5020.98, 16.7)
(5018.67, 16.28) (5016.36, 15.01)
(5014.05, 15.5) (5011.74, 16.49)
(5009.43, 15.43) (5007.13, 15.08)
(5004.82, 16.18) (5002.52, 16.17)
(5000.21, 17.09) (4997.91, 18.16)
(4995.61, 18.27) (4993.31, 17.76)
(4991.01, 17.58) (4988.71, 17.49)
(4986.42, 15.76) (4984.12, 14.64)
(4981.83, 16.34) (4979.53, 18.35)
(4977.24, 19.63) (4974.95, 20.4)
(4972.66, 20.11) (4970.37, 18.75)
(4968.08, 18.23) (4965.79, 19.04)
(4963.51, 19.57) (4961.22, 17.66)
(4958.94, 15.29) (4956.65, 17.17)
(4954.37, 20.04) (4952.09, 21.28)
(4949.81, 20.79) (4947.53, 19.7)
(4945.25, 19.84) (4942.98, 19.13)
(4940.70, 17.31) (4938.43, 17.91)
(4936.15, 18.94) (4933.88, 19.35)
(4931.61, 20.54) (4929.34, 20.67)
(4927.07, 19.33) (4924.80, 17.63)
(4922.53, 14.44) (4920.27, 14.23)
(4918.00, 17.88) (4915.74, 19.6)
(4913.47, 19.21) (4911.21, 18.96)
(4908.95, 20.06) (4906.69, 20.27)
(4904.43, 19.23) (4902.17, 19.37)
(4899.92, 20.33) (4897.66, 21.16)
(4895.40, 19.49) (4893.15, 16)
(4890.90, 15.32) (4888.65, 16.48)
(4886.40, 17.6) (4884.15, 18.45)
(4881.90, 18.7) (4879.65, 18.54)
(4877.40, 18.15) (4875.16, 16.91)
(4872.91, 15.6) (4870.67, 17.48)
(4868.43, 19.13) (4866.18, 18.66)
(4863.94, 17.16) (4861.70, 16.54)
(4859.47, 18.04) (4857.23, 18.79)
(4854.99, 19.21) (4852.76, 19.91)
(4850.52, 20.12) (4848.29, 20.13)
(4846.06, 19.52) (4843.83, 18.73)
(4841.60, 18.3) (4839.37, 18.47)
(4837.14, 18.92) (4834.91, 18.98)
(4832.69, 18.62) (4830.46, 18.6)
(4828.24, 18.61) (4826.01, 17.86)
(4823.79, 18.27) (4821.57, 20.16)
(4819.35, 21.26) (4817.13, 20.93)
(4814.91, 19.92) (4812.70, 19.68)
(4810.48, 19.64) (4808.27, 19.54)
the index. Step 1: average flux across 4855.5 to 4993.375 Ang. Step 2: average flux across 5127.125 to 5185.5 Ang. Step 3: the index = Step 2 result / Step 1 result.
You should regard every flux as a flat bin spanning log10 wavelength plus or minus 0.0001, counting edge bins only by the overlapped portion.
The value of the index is 0.72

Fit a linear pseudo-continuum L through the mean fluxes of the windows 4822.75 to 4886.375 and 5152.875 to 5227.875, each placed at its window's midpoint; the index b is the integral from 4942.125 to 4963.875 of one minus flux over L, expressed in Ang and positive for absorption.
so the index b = -2.4 Ang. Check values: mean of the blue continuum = 18.4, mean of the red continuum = 14.1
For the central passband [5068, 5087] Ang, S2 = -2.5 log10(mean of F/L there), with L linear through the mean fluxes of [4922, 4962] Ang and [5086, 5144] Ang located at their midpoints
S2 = 0.07 mag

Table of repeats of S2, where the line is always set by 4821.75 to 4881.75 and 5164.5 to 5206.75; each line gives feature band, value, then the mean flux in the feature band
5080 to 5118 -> -0.09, 15.3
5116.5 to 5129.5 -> -0.10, 15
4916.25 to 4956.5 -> -0.11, 18.7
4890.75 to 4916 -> -0.10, 19.2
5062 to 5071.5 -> -0.10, 16.1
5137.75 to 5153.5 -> -0.09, 14.4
